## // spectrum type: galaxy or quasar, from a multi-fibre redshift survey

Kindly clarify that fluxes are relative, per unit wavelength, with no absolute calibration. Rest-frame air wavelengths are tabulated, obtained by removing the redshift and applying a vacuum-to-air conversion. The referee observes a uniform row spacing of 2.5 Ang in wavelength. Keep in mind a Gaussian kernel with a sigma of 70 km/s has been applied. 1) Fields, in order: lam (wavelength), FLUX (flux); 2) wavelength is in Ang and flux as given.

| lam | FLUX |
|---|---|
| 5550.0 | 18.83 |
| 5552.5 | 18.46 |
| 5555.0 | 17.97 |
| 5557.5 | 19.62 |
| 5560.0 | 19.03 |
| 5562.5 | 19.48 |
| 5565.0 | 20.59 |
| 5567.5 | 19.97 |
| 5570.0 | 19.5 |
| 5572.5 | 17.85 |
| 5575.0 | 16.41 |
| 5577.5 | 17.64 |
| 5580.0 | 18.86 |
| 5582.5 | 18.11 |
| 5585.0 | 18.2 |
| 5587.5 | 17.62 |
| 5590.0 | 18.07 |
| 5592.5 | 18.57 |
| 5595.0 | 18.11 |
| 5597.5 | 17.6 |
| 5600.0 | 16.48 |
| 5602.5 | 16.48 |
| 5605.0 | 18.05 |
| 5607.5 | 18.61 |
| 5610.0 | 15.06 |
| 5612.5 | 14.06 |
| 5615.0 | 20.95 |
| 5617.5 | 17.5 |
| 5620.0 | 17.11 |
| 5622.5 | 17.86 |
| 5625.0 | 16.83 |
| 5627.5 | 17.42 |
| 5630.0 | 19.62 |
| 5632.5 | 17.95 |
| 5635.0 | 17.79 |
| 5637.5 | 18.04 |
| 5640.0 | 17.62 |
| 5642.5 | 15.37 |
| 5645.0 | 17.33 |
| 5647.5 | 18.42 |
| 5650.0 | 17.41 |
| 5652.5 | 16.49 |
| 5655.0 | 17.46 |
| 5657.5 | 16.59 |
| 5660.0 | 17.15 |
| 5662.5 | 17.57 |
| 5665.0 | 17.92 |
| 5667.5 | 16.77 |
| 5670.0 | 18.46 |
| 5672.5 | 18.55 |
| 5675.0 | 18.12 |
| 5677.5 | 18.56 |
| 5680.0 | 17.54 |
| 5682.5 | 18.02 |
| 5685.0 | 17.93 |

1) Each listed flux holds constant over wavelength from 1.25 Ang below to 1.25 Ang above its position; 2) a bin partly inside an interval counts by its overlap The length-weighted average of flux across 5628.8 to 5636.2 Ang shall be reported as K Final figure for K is 18.4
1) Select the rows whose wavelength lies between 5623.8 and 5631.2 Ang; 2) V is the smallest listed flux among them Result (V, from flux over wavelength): 16.83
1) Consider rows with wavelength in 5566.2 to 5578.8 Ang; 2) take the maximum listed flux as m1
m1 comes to 19.97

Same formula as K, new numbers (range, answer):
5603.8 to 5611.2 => 17.2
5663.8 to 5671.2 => 17.7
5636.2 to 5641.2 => 17.8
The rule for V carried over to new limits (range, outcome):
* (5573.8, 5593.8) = 16.41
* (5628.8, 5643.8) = 15.37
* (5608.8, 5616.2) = 14.06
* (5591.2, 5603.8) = 16.48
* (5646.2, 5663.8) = 16.49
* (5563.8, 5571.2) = 19.5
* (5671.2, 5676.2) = 18.12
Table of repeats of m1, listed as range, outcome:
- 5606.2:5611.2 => 18.61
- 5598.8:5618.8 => 20.95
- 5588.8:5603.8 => 18.57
